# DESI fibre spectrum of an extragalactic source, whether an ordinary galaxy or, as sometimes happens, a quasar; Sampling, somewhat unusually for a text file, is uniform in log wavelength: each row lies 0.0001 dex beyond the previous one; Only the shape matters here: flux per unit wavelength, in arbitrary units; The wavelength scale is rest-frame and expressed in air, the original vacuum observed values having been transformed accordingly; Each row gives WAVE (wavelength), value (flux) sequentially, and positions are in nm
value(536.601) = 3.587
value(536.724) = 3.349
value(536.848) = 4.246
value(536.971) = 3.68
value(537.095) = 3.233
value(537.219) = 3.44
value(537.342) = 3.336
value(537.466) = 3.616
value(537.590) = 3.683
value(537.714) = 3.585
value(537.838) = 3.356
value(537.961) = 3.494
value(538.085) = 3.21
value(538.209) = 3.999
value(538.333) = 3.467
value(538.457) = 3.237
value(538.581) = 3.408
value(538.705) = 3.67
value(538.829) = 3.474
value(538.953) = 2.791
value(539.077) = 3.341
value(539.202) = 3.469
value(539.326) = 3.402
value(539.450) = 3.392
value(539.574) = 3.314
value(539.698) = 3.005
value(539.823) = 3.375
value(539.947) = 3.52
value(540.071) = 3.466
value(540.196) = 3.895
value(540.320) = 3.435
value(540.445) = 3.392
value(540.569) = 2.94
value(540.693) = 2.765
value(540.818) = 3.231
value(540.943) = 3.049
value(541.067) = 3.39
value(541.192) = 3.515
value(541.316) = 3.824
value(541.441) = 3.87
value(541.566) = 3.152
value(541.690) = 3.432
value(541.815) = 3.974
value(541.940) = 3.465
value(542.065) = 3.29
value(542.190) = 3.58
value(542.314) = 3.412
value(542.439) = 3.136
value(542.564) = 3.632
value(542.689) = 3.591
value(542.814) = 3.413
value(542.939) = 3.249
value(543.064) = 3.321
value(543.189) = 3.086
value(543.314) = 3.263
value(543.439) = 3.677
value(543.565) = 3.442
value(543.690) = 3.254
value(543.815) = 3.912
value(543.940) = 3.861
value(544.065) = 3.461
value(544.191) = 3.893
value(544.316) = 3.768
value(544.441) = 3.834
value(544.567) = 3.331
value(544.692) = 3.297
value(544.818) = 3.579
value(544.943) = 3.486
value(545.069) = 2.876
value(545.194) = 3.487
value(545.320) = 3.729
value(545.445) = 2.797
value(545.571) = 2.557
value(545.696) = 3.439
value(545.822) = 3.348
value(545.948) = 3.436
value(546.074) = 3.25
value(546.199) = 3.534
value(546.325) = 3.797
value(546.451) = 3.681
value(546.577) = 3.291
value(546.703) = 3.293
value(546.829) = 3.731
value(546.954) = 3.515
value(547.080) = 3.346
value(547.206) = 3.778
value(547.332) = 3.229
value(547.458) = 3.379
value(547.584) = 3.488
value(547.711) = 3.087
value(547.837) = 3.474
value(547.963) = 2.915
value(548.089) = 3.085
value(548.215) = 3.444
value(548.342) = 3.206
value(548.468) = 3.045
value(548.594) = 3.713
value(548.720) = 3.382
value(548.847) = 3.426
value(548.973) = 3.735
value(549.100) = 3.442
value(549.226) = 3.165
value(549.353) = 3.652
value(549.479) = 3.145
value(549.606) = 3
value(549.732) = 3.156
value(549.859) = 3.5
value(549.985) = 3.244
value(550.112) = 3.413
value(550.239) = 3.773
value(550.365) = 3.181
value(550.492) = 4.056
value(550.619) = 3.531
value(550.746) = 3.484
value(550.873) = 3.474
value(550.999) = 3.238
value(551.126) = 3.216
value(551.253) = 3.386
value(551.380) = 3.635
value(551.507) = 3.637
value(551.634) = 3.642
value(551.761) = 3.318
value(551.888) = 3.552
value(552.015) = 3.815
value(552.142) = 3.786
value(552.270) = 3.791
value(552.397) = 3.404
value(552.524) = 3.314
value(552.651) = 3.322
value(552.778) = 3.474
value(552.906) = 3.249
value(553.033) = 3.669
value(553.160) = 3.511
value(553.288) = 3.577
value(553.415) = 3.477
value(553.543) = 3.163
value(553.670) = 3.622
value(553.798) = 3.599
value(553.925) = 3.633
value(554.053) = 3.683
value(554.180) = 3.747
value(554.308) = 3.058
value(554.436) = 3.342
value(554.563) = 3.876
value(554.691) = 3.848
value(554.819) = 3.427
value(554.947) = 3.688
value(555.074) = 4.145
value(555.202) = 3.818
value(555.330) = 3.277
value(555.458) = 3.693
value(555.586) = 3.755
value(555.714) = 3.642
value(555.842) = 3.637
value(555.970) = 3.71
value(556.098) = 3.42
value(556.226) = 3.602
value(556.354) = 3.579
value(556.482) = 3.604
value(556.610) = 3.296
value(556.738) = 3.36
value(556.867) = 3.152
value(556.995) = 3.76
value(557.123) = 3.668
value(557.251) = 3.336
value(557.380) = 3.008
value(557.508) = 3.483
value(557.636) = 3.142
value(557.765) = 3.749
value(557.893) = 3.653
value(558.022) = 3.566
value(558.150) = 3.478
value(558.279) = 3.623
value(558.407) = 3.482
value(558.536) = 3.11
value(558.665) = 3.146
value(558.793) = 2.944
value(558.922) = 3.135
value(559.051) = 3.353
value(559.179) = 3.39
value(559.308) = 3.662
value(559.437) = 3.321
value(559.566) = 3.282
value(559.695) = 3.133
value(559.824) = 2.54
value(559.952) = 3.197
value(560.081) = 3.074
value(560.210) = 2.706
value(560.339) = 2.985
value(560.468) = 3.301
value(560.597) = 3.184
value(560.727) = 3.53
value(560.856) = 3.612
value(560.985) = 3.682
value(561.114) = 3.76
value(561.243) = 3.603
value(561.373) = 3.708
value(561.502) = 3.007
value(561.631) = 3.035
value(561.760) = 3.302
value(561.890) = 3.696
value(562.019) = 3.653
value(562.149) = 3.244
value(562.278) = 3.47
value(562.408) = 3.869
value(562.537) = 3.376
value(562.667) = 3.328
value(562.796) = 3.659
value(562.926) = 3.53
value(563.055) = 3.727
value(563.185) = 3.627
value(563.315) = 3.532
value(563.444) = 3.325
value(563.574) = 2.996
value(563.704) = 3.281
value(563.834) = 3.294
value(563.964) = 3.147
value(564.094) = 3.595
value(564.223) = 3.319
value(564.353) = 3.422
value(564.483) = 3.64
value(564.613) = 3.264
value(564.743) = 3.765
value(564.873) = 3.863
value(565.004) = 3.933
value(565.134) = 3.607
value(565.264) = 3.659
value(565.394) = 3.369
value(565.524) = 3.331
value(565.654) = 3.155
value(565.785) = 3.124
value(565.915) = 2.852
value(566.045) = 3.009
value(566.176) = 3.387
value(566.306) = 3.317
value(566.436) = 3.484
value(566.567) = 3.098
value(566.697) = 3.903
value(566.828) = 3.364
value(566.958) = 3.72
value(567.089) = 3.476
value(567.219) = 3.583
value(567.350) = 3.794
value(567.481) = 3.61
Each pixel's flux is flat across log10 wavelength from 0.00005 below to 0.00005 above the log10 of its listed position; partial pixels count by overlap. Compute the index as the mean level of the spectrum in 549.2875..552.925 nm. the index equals 3.46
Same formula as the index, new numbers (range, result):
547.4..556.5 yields 3.49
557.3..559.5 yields 3.37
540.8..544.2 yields 3.47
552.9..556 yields 3.6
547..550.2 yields 3.34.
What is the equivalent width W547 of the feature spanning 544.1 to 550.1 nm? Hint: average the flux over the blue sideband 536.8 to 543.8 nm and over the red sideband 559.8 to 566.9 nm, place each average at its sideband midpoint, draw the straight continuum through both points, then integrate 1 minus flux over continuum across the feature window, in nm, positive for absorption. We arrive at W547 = 0.06 nm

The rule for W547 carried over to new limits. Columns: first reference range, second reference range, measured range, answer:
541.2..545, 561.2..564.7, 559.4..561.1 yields 0.12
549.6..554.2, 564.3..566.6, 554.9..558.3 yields -0.08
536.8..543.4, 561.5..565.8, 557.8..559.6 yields 0.04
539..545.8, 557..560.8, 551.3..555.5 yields -0.30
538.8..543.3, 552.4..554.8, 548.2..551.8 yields 0.05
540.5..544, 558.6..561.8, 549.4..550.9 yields -0.03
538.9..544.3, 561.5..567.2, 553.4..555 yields -0.06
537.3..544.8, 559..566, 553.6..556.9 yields -0.17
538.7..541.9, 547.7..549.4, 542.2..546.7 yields -0.09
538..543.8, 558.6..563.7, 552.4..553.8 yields -0.03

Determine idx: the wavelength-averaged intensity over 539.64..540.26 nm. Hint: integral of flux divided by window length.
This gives 3.45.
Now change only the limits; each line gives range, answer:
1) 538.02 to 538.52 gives 3.48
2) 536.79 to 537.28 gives 3.65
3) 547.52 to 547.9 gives 3.34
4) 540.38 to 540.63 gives 3.17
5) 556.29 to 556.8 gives 3.46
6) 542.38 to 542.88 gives 3.44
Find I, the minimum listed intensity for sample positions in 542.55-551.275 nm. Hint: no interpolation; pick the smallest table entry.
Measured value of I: 2.557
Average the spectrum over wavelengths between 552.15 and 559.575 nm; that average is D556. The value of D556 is 3.49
